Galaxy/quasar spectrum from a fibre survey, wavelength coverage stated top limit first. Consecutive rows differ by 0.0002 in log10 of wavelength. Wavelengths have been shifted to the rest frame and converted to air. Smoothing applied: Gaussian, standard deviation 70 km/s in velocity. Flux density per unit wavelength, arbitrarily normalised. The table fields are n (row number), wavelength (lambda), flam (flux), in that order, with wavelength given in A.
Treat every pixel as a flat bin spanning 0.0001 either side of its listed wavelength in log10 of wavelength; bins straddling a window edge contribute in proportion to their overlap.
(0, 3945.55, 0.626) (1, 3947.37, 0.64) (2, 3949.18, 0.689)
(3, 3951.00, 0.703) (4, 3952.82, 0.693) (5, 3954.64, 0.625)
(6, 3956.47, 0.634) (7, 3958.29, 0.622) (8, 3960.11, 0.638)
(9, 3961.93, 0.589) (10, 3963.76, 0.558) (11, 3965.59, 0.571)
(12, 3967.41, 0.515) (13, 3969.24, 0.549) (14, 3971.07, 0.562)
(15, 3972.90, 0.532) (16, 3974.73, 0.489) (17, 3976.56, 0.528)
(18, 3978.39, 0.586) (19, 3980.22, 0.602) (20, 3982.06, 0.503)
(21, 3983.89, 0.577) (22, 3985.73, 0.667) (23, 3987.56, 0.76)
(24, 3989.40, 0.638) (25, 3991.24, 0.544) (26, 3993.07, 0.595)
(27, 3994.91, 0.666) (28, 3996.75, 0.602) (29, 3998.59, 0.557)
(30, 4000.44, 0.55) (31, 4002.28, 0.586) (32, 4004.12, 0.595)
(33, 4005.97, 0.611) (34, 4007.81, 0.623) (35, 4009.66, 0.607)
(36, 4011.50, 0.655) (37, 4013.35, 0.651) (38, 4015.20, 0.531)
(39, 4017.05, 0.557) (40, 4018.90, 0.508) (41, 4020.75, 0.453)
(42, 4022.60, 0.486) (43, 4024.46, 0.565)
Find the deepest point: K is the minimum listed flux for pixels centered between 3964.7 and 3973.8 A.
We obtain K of 0.515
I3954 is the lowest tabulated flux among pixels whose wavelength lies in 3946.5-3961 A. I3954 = 0.622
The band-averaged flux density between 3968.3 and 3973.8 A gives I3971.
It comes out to 0.547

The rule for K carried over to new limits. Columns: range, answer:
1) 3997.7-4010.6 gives 0.55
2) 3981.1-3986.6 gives 0.503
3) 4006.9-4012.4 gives 0.607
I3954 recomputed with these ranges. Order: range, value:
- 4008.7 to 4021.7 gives 0.453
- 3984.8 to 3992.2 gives 0.544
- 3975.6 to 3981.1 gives 0.528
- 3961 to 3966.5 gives 0.558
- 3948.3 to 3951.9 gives 0.689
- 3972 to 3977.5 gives 0.489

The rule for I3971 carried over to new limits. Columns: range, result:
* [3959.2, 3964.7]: 0.594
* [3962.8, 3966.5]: 0.564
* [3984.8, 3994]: 0.641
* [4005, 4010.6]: 0.614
